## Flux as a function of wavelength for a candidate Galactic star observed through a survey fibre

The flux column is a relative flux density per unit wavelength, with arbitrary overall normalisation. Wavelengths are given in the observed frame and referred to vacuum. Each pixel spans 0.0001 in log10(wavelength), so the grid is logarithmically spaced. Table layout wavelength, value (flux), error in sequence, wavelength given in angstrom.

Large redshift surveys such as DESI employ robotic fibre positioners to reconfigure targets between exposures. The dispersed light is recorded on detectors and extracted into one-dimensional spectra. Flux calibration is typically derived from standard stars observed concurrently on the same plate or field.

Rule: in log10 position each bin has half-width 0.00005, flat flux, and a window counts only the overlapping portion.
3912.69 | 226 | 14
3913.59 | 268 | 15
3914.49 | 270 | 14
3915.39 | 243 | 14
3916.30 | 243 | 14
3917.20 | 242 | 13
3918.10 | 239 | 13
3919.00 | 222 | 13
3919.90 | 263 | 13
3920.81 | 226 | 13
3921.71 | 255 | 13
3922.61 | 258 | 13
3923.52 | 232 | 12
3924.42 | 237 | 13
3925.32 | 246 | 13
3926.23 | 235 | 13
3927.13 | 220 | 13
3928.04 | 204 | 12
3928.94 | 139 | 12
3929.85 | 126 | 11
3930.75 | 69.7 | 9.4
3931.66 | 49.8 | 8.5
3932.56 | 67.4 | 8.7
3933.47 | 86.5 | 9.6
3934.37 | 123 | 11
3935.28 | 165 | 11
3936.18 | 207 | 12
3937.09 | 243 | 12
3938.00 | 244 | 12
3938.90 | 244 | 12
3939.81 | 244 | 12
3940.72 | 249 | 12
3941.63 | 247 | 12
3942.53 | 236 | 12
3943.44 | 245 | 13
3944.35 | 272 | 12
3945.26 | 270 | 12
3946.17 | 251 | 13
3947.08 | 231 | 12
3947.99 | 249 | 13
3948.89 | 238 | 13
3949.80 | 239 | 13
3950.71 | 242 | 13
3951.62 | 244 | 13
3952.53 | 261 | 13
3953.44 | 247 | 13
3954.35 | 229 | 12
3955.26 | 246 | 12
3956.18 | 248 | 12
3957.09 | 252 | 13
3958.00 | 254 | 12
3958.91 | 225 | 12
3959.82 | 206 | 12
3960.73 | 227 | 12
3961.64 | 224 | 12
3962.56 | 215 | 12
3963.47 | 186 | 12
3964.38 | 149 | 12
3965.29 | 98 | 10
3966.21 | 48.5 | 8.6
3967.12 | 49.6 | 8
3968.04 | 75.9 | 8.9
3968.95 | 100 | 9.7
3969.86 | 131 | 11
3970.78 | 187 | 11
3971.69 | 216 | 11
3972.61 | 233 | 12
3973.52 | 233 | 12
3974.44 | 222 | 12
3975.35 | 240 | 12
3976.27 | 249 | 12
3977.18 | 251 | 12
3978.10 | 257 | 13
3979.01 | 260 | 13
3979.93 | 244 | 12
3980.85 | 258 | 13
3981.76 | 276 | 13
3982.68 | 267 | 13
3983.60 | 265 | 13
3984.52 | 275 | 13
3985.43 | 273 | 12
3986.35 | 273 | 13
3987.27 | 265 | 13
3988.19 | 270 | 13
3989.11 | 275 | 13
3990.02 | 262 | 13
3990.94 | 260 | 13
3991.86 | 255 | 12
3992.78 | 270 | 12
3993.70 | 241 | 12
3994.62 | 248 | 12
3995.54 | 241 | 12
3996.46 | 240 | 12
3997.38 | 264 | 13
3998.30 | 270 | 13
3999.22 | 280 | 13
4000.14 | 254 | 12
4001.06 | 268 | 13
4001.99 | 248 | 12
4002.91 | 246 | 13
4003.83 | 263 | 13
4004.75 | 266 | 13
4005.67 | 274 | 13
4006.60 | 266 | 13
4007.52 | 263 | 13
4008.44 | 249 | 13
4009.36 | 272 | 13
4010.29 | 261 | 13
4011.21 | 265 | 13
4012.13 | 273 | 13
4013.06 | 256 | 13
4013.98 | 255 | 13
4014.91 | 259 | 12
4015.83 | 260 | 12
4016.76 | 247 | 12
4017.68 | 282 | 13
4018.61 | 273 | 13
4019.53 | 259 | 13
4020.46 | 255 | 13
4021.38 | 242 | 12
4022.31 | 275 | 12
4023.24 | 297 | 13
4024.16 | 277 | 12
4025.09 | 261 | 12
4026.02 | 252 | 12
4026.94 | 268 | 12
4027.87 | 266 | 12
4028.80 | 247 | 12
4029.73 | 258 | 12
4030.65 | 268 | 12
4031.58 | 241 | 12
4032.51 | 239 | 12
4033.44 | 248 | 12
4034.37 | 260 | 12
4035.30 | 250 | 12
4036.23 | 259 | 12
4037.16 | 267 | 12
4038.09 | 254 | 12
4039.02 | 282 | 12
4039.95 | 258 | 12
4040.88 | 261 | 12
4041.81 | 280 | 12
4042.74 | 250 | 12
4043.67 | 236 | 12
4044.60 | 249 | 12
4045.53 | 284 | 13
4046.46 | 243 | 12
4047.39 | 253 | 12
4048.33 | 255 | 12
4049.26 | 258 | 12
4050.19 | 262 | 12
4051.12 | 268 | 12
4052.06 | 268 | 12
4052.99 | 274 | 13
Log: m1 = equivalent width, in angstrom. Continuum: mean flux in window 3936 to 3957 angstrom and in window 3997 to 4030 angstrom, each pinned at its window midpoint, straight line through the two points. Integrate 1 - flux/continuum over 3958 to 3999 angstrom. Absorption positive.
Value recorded 5.0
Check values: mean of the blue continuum 245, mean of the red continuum 263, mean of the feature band 223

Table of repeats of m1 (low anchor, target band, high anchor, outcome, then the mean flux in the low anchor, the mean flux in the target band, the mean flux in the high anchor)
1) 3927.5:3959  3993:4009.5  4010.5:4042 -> -0.81 angstrom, 211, 258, 261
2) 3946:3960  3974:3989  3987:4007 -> -0.34 angstrom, 242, 259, 260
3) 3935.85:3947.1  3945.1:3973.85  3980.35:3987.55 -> 5.89 angstrom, 246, 202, 269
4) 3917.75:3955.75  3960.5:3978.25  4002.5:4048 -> 4.18 angstrom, 215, 178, 261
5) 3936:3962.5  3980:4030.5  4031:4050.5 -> -2.37 angstrom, 242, 263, 257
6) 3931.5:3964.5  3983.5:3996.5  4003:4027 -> -0.73 angstrom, 220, 261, 264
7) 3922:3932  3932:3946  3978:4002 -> -0.53 angstrom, 186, 209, 262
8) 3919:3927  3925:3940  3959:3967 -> 3.60 angstrom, 242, 169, 167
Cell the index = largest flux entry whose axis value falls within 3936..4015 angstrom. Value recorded 280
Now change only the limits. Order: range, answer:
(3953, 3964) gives 254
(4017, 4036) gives 297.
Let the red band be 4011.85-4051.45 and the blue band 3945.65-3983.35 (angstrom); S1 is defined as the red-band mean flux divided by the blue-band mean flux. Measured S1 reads 1.22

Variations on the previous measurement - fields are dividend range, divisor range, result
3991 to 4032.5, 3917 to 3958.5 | 1.19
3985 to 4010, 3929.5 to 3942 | 1.55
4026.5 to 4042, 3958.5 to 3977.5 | 1.45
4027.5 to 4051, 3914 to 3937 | 1.32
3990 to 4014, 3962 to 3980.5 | 1.42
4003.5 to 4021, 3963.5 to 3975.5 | 1.74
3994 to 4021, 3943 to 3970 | 1.27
